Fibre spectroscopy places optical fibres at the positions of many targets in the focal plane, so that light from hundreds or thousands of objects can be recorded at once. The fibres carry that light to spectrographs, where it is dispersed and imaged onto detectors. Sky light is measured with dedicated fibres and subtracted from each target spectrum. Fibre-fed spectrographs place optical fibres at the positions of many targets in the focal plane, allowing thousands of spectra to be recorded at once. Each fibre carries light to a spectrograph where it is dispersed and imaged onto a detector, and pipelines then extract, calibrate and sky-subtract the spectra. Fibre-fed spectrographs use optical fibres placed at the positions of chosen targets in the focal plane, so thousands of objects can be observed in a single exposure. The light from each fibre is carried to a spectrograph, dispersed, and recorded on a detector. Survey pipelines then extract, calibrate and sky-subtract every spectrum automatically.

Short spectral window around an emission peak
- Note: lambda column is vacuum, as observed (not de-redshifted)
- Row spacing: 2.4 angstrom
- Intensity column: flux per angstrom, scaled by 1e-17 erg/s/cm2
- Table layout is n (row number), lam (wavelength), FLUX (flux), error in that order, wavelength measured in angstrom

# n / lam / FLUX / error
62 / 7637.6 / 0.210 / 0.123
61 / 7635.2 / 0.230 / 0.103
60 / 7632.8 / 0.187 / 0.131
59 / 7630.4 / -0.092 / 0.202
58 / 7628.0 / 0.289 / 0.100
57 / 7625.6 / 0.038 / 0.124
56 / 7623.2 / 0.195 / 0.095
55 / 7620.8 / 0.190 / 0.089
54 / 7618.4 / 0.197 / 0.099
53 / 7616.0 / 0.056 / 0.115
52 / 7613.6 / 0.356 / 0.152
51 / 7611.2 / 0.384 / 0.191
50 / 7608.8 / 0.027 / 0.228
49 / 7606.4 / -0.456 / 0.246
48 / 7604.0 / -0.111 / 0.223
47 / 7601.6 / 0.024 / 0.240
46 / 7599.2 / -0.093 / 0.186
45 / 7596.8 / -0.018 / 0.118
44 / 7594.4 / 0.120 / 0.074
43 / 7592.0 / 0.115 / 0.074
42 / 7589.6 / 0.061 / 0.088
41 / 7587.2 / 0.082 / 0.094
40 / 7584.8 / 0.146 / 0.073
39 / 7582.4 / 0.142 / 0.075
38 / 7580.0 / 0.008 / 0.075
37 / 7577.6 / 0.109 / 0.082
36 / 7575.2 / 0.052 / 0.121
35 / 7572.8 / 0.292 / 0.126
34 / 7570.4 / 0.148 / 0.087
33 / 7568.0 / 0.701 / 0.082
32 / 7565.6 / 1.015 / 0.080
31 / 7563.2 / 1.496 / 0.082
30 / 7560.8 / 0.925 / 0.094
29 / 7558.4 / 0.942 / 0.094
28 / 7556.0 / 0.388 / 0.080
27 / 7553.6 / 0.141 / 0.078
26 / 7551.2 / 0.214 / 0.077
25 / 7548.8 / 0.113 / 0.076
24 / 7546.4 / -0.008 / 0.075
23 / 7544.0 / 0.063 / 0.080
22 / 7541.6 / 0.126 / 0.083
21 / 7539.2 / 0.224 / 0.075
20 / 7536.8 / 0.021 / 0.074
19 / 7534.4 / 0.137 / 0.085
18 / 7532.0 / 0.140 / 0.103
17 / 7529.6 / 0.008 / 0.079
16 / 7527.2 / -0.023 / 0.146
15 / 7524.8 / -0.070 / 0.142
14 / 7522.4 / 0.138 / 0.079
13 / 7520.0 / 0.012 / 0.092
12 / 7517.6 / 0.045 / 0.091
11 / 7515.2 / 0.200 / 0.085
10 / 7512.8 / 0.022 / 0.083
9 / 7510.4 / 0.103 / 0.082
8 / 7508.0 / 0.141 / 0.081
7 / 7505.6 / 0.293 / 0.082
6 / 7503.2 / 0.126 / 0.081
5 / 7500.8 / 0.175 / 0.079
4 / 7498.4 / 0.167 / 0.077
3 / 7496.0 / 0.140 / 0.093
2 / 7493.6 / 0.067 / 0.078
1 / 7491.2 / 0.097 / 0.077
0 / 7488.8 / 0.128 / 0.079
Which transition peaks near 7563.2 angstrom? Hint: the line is [O II]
